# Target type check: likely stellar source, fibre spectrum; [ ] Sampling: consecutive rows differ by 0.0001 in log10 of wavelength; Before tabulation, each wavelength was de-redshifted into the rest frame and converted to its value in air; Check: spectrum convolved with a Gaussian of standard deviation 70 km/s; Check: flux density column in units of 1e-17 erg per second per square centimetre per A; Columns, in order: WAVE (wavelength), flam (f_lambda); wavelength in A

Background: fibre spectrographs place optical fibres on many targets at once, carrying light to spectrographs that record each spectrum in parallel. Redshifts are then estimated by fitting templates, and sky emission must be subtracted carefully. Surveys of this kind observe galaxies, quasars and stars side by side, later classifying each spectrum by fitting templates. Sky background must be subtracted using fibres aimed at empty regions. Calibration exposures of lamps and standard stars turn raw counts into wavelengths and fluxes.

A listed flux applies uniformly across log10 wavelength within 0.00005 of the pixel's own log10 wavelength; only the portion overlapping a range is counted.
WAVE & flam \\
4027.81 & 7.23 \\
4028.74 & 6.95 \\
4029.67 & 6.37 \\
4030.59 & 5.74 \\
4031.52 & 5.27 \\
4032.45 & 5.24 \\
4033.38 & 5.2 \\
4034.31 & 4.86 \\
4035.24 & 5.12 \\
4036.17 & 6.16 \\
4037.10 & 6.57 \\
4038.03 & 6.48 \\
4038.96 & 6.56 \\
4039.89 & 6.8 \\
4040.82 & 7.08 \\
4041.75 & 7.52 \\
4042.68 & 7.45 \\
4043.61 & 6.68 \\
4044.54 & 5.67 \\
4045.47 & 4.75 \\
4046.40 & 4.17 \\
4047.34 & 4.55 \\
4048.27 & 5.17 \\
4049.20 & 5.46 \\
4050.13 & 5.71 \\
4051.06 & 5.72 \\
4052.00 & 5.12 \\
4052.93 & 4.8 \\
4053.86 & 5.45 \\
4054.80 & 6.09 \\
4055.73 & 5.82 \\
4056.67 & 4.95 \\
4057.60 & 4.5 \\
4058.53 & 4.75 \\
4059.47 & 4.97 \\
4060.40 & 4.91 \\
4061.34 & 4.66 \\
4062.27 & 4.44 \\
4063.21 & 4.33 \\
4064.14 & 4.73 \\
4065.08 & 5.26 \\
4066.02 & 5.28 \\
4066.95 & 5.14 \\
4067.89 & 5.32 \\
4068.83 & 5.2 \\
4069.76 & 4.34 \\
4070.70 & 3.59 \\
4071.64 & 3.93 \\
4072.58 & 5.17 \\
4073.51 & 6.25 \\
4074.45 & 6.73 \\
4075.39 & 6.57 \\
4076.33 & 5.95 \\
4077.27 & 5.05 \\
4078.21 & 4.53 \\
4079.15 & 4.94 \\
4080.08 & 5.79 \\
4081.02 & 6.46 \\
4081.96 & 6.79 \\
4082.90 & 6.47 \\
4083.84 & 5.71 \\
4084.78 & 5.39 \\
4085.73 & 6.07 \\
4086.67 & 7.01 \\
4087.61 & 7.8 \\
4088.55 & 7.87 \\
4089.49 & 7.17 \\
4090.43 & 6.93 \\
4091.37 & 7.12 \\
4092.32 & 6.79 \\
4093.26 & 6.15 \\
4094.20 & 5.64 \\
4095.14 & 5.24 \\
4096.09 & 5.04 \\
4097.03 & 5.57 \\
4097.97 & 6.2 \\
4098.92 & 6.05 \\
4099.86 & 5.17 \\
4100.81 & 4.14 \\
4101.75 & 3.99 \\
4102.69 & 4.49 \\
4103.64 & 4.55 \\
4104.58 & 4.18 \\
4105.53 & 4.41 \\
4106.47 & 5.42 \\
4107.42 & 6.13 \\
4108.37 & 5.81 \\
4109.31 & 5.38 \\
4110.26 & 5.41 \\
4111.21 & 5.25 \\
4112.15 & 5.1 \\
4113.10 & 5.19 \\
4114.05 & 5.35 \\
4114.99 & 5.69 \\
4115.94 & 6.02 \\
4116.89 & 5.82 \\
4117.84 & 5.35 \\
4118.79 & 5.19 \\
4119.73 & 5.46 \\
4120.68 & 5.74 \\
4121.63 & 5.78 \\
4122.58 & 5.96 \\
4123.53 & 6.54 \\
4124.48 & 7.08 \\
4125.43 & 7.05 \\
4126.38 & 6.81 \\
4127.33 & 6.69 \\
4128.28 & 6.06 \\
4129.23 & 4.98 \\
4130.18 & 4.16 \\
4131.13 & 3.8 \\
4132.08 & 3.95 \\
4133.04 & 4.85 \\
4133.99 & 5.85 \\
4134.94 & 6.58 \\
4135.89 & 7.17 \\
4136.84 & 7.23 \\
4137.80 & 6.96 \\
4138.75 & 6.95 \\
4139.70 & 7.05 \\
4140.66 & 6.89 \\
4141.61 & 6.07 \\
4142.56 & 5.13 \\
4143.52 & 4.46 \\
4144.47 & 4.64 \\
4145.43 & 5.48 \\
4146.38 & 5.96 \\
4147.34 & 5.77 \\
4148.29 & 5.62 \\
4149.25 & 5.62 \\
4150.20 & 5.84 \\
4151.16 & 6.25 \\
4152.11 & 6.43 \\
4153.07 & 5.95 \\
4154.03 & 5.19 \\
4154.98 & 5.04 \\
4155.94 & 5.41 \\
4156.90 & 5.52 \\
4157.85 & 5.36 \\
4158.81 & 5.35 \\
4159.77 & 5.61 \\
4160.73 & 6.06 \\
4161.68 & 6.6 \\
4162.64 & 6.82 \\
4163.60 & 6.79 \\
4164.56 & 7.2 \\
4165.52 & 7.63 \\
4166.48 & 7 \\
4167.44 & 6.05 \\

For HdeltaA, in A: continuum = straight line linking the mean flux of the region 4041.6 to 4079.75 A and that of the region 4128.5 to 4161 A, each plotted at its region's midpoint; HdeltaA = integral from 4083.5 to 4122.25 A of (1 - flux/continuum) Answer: -1.6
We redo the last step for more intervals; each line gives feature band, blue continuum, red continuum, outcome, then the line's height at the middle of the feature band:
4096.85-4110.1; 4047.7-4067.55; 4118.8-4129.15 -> 1.7 A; 5.88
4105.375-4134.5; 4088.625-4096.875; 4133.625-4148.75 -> 3.0 A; 6.2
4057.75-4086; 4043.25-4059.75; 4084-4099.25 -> 2.6 A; 5.81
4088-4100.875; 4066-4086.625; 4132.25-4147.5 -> -1.1 A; 5.66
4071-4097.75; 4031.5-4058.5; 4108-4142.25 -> -1.3 A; 5.77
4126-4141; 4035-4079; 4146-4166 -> -0.3 A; 5.87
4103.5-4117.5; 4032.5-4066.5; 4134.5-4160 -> 1.0 A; 5.75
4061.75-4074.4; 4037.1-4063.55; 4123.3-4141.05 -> 1.7 A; 5.67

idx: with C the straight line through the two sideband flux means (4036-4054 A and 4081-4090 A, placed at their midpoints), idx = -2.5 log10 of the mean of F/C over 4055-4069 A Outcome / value 0.246 mag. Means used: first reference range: 5.9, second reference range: 6.68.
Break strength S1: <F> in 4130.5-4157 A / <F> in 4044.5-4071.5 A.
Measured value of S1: 1.16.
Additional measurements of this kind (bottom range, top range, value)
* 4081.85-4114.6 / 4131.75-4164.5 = 1.03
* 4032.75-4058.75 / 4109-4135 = 0.98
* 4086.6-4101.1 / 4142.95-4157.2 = 0.89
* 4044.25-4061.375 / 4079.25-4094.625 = 1.28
